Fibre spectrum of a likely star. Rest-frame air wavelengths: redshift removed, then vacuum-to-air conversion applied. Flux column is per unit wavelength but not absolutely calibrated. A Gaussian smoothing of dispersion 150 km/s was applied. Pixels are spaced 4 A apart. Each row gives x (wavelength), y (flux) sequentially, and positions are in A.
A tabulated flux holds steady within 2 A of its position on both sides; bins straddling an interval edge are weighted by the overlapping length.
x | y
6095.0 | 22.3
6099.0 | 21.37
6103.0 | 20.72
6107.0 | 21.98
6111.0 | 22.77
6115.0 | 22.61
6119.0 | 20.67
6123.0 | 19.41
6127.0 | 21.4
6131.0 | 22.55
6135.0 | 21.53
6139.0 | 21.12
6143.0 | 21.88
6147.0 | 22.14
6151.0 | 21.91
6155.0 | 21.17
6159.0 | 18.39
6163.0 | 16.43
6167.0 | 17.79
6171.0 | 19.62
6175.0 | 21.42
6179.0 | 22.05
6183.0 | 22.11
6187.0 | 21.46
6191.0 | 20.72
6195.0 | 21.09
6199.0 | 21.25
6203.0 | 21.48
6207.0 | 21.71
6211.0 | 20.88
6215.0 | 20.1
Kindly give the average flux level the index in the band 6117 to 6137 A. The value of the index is 21.1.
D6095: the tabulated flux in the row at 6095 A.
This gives 22.3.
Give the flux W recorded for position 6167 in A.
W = 17.79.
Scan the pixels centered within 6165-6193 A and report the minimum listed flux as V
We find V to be 17.79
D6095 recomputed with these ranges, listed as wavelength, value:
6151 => 21.91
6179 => 22.05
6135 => 21.53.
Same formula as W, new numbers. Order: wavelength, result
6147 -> 22.14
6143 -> 21.88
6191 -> 20.72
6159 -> 18.39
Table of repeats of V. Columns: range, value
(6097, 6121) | 20.67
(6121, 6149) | 19.41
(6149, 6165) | 16.43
